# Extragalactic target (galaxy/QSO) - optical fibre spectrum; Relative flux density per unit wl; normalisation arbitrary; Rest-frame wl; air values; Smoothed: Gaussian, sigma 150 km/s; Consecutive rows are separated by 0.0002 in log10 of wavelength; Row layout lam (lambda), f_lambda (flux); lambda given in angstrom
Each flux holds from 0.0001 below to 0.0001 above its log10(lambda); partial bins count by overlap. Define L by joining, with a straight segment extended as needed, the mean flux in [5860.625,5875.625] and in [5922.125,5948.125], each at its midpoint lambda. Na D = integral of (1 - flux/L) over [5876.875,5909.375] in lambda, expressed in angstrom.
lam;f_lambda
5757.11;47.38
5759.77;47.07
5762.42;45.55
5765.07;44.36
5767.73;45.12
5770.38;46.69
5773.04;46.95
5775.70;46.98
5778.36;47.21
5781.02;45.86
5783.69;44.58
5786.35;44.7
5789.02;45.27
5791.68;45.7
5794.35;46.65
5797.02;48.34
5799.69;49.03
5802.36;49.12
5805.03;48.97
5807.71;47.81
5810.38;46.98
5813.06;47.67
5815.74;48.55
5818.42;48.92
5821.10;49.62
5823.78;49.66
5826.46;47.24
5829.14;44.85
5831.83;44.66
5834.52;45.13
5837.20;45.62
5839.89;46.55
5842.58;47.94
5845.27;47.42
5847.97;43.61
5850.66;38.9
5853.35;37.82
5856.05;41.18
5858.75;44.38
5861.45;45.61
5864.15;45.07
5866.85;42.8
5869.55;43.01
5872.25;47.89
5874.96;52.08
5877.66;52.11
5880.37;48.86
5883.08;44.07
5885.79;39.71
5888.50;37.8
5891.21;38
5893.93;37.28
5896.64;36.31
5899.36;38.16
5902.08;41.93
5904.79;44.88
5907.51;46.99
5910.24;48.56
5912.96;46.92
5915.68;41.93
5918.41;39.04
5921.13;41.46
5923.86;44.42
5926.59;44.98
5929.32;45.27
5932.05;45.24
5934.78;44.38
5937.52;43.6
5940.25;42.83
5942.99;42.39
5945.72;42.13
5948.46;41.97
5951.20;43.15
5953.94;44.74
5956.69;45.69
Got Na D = 2.15 angstrom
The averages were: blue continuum 45.8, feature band 42.1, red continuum 43.8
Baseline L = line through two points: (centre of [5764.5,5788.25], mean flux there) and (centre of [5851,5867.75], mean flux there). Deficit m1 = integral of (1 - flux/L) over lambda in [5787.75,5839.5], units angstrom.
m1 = -3.5 angstrom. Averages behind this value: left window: 45.8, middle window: 47.3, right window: 42.6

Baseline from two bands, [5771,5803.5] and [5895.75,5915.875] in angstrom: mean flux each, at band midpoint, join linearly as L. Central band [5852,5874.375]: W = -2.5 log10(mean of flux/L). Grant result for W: 0.02 mag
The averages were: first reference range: 46.7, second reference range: 43.4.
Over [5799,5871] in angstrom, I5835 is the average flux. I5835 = 45.8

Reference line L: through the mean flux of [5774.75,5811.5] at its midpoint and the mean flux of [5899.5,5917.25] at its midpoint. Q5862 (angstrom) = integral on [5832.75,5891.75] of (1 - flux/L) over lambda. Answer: 1.5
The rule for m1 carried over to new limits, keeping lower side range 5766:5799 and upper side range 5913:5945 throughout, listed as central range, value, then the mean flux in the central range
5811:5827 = -1.1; 48.6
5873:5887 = -1.0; 47.5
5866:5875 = -0.3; 45.8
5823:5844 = -0.5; 46.4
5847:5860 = 1.1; 41.1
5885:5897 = 1.7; 37.9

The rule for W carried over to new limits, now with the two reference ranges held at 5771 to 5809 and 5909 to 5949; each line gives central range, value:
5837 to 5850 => 0.00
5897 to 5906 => 0.08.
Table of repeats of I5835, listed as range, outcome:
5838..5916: 43.8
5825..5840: 45.6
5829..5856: 44.1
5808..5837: 47.3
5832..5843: 46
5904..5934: 44.5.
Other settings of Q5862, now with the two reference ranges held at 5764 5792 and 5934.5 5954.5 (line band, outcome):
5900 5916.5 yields -0.5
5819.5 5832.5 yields -0.7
